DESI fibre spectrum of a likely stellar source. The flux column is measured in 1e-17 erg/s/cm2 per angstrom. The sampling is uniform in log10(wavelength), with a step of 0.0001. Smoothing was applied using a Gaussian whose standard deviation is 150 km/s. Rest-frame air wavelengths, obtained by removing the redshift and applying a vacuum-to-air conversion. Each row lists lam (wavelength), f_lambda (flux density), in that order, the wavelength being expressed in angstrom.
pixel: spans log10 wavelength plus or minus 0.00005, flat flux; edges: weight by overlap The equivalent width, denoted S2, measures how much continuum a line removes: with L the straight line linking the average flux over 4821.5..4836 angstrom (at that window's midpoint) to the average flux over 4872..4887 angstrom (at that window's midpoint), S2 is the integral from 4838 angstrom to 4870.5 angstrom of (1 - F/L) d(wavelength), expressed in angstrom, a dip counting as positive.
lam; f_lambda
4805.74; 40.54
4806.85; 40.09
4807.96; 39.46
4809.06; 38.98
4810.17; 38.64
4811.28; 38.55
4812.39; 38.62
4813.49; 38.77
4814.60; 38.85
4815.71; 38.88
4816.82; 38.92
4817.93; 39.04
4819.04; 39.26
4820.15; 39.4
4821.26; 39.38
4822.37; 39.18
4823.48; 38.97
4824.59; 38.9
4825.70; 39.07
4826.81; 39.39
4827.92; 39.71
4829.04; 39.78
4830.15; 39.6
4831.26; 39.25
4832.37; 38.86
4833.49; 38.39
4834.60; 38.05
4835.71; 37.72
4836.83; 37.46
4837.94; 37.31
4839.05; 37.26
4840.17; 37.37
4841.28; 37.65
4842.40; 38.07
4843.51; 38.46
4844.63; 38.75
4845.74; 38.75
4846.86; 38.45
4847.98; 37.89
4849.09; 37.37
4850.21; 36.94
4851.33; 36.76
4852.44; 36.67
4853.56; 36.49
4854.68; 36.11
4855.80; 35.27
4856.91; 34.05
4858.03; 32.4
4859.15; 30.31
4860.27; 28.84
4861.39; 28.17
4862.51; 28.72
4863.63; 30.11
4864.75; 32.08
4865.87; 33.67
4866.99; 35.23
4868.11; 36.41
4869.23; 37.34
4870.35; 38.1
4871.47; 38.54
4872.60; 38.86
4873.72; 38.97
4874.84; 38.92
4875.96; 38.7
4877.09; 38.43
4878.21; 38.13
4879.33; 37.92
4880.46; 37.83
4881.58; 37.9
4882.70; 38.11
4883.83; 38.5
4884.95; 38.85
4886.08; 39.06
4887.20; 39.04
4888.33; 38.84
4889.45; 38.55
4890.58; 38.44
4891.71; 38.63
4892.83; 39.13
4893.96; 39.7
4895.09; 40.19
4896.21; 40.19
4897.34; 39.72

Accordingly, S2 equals 2.9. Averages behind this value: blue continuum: 39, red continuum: 38.5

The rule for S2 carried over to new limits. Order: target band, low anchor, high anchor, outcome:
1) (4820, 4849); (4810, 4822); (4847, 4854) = -0.4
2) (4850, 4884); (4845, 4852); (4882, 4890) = 2.3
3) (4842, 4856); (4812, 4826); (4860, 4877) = -0.3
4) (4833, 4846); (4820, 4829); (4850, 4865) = -0.5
